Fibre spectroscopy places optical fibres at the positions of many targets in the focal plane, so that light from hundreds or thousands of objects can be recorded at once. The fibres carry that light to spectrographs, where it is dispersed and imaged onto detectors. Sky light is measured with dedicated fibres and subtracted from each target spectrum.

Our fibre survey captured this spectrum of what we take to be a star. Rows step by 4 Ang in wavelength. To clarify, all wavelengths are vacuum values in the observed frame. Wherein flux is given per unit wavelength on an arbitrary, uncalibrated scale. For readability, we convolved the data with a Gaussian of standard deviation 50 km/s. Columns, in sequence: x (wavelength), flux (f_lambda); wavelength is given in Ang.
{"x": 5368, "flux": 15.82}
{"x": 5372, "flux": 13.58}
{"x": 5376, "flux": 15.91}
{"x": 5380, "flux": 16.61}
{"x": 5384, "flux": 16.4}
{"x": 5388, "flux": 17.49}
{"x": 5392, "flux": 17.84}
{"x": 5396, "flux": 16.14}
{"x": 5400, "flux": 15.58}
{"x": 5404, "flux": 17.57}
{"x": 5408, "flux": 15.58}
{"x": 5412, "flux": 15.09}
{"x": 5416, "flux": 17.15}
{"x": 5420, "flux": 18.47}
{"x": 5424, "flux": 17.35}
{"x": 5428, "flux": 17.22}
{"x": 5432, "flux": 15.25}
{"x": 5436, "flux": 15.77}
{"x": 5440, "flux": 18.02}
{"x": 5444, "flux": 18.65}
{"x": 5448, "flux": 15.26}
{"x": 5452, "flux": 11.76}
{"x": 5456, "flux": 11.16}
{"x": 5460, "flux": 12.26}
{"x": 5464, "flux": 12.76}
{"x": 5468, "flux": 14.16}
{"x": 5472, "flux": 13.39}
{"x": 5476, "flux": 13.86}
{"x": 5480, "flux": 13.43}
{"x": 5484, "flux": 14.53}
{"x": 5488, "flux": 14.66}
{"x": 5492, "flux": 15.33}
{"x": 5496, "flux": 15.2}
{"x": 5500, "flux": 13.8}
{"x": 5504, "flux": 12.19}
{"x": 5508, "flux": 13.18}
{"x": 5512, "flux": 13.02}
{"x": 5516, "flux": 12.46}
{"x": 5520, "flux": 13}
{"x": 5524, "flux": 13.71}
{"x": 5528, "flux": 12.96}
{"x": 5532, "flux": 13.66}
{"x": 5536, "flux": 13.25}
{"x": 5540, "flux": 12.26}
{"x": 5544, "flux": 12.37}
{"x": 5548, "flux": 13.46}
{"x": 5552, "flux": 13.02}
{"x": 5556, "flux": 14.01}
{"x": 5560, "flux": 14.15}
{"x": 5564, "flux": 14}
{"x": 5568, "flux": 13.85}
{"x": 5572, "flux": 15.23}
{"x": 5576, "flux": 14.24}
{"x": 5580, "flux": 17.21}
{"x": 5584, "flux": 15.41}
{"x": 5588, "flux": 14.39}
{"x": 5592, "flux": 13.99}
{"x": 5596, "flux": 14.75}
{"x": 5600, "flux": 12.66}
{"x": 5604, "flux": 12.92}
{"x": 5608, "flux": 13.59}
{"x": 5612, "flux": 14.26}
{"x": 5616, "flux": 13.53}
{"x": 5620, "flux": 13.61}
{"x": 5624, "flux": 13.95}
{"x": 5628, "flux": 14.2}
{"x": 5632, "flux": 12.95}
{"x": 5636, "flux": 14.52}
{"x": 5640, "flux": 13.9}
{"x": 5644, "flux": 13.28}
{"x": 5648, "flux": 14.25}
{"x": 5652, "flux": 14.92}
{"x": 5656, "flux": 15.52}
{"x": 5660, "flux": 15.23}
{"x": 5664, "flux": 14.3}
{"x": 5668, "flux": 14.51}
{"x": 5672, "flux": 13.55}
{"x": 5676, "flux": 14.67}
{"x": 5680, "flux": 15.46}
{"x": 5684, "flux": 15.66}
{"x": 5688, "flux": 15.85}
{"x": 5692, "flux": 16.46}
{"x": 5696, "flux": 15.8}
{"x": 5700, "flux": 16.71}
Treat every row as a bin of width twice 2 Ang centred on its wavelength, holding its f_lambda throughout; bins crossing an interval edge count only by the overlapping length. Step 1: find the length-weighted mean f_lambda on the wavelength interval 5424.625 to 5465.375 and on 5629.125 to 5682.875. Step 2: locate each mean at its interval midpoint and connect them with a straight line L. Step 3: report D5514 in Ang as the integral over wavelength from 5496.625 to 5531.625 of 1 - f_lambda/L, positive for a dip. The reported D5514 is 3.8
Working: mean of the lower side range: 14.9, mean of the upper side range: 14.4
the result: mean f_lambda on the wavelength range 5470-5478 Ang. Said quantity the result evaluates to 13.6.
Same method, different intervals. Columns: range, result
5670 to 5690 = 15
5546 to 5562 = 13.7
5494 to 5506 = 13.7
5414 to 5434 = 17.1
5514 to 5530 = 13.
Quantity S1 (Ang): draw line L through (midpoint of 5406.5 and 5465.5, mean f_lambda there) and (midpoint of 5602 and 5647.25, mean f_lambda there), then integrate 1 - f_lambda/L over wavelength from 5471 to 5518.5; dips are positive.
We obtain 3.74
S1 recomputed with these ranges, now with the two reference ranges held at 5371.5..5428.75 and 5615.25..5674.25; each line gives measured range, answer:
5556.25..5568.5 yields 0.79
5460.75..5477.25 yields 2.57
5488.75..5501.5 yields 0.69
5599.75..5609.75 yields 0.99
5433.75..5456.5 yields 1.11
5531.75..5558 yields 3.54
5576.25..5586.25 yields -0.75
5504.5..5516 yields 1.95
